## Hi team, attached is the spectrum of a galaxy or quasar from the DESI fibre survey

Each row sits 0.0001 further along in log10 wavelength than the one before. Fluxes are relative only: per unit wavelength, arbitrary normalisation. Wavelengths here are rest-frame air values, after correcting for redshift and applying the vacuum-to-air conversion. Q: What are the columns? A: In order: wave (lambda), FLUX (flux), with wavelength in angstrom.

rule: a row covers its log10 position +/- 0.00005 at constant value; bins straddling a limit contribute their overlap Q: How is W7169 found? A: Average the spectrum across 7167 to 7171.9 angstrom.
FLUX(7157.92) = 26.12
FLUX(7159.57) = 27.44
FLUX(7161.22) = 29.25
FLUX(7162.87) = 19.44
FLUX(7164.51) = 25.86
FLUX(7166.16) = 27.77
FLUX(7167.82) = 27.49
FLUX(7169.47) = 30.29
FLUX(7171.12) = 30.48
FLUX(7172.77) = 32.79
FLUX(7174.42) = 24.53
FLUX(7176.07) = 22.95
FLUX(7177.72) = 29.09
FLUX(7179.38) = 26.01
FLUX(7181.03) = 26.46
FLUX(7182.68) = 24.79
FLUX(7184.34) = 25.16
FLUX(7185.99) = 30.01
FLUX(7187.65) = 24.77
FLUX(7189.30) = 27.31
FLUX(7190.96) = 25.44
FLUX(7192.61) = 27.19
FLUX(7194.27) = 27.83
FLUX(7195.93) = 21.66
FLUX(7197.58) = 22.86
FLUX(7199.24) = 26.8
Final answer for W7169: 29.4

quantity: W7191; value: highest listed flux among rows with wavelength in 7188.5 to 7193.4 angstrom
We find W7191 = 27.31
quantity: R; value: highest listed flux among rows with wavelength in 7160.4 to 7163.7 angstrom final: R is 29.25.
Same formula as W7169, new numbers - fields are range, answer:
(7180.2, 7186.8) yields 26.6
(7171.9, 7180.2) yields 27.1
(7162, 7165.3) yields 22.8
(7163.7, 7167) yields 26.7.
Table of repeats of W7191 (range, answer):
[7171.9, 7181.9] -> 32.79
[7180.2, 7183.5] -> 26.46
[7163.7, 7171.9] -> 30.48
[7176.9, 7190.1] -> 30.01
